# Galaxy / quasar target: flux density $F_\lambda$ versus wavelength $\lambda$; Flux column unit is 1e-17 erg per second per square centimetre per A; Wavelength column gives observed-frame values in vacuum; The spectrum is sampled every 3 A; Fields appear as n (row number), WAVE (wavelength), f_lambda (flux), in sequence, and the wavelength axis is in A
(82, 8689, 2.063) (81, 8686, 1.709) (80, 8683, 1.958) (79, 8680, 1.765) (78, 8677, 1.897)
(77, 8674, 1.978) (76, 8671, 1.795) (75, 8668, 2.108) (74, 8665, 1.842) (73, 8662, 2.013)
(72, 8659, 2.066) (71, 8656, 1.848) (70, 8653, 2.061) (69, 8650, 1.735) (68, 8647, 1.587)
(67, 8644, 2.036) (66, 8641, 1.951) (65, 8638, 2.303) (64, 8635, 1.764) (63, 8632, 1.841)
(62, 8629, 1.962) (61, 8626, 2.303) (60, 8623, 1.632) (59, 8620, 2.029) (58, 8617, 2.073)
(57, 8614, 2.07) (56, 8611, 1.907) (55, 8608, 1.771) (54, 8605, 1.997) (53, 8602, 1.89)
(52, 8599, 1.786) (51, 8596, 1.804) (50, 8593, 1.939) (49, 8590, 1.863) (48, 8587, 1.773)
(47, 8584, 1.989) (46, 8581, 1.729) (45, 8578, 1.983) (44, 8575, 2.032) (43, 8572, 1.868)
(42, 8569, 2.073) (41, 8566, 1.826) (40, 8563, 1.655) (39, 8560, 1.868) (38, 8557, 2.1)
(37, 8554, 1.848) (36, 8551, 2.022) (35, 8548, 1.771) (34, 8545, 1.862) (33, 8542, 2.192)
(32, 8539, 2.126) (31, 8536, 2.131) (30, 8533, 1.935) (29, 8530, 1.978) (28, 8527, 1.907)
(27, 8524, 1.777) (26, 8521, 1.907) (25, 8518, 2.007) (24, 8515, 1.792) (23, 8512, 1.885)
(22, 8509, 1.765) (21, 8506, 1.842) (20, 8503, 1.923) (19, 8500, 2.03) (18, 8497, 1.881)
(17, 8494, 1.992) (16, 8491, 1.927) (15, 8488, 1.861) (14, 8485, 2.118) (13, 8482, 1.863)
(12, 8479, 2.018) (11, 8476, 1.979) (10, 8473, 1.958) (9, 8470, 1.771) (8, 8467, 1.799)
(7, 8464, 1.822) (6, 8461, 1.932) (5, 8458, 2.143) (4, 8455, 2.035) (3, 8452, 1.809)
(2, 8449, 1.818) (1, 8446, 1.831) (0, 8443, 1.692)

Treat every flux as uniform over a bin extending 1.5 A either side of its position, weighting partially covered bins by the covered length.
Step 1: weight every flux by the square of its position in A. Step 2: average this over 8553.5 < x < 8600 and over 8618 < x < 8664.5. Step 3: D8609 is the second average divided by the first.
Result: 1.05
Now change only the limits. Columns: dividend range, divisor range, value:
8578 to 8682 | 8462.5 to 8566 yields 1.03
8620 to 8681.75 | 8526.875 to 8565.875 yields 1.01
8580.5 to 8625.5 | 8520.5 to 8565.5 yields 0.99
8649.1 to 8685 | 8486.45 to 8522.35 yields 1.05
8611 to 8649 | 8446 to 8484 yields 1.06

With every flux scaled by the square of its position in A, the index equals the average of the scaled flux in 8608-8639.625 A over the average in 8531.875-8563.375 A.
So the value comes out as 1.02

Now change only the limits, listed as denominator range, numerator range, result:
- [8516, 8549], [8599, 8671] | 1.01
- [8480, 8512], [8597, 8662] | 1.04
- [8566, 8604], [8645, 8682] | 1.02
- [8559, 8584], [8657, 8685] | 1.05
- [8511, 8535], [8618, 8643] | 1.06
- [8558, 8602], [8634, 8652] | 1.03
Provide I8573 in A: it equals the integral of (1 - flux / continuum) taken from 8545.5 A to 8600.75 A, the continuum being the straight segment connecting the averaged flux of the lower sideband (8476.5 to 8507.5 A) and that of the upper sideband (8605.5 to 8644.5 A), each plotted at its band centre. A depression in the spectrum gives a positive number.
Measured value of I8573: 2.2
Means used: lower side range 1.95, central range 1.88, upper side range 1.97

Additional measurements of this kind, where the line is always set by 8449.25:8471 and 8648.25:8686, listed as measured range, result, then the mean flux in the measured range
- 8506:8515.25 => 0.4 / 1.82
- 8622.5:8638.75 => -0.5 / 1.97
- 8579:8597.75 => 0.5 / 1.85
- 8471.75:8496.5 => -0.8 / 1.96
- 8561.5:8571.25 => 0.3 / 1.85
